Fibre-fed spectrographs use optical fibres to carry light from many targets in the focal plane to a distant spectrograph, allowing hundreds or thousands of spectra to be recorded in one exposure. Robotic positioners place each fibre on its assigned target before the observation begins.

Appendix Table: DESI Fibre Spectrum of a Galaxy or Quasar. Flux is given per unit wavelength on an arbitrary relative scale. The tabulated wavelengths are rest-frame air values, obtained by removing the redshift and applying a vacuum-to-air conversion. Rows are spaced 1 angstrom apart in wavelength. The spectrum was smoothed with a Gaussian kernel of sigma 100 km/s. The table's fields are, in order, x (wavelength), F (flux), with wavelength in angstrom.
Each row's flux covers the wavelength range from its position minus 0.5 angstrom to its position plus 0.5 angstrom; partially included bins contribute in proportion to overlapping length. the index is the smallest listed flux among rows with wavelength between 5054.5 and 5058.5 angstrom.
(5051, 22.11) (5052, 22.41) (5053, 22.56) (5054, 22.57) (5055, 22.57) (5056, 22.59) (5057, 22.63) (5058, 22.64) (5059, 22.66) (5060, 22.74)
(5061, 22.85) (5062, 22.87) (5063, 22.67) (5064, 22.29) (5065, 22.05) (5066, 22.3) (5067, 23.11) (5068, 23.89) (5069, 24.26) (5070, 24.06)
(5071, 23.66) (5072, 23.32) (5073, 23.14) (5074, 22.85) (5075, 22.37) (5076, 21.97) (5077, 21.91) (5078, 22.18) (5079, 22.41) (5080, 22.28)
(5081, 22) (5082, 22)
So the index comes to 22.57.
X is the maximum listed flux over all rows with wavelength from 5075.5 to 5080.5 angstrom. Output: 22.41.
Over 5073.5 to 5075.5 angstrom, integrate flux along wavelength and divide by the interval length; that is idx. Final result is 22.6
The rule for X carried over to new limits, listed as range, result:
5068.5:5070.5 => 24.26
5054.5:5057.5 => 22.63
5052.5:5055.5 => 22.57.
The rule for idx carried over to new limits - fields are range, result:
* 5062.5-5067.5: 22.5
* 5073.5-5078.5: 22.3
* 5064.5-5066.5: 22.2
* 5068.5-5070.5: 24.2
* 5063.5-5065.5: 22.2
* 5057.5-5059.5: 22.6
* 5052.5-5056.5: 22.6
